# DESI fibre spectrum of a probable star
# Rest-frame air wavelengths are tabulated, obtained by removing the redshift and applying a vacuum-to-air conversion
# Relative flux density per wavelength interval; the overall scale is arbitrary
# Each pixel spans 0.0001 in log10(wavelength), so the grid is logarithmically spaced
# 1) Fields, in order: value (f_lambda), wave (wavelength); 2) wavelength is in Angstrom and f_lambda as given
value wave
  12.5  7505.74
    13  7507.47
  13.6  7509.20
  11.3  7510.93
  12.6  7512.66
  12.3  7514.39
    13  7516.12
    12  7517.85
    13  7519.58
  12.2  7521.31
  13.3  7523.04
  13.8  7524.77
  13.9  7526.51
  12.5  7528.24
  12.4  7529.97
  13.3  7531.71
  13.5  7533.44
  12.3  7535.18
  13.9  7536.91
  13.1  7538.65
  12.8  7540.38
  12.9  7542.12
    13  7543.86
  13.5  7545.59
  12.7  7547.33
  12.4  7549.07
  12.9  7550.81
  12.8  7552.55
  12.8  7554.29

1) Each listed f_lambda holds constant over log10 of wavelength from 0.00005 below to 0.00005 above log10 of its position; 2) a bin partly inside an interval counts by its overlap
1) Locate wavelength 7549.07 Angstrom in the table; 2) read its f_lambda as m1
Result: 12.4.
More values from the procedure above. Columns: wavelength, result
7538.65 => 13.1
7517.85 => 12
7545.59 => 13.5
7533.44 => 13.5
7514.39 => 12.3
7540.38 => 12.8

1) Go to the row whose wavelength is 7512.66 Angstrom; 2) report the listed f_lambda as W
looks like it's 12.6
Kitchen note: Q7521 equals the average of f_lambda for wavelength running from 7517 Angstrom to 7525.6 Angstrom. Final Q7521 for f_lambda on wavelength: 12.9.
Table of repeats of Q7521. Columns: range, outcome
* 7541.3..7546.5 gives 13.1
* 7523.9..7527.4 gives 13.8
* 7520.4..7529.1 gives 13.1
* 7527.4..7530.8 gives 12.5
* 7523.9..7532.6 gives 13.2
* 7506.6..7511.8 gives 12.6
